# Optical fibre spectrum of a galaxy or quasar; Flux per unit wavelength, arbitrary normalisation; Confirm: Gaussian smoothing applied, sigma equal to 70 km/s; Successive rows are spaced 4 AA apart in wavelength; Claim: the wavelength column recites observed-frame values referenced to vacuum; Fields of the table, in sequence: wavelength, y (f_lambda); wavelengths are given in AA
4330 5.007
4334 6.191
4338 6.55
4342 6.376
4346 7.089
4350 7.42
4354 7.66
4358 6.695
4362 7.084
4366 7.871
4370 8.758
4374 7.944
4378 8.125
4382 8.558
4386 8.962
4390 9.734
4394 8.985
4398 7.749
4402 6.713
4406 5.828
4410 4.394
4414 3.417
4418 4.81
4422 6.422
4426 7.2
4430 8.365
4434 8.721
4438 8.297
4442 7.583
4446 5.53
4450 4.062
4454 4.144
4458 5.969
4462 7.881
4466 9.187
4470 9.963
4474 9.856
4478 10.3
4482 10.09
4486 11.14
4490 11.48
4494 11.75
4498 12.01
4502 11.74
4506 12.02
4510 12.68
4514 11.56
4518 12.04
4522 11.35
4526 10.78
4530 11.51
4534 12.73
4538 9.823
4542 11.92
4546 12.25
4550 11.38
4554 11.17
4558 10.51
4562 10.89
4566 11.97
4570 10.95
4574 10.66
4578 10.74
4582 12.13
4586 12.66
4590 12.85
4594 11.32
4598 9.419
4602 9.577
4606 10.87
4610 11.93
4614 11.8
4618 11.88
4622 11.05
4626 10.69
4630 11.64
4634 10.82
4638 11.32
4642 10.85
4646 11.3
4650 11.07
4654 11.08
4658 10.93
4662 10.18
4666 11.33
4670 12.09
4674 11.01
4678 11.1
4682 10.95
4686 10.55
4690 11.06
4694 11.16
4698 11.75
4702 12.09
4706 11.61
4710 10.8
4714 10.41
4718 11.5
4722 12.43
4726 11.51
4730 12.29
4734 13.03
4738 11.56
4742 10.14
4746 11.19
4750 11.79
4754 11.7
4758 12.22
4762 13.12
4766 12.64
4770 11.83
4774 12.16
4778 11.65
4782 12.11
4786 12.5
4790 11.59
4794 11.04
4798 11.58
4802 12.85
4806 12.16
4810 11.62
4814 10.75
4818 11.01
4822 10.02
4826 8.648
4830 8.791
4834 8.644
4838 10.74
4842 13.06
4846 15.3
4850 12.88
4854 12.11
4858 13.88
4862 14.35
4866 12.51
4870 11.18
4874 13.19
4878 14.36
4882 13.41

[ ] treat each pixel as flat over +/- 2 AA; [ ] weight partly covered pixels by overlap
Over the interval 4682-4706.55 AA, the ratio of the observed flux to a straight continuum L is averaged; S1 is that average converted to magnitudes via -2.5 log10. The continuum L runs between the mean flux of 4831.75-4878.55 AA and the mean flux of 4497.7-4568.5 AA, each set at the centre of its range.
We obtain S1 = 0.071 mag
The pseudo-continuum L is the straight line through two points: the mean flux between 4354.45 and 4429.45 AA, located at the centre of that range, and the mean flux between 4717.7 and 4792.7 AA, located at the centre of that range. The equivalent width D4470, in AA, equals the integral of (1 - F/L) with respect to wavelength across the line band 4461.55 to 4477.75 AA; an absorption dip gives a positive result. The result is -2.4 AA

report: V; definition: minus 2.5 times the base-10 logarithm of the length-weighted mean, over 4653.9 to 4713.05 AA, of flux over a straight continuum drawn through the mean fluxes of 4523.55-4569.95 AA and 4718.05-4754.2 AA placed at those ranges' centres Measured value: 0.043 mag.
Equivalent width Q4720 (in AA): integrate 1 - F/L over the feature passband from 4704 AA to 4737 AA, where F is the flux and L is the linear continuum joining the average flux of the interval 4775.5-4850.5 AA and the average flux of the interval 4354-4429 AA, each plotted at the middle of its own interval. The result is -3.8 AA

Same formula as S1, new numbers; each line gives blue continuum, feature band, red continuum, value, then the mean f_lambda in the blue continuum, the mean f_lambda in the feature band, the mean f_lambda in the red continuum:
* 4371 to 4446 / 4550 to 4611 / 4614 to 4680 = -0.112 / 7.29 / 11.2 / 11.2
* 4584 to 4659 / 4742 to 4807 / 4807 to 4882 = -0.025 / 11.2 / 11.9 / 11.9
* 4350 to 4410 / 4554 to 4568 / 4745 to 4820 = -0.159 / 7.77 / 11.1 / 11.9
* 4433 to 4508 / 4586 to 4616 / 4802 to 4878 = -0.122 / 9.04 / 11.2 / 11.8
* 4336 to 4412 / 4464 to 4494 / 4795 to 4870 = -0.222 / 7.5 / 10.4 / 11.7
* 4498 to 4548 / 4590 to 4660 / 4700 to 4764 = 0.060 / 11.7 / 11.1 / 11.7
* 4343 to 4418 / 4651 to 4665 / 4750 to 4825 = -0.046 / 7.31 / 10.8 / 11.8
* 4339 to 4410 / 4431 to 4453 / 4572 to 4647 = 0.262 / 7.63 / 6.79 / 11.2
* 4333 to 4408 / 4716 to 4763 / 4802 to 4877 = -0.091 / 7.61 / 11.8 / 11.8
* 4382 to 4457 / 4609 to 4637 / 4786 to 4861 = -0.235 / 6.76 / 11.4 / 11.5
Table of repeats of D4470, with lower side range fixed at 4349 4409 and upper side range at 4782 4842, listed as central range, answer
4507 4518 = -4.1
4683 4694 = -0.9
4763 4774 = -1.7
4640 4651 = -1.5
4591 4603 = -1.2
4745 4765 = -2.9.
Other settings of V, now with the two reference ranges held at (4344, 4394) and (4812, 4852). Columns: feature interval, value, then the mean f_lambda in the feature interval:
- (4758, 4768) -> -0.21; 12.7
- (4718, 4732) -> -0.17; 12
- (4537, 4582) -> -0.21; 11.2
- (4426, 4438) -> 0.02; 8.28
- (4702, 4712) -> -0.12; 11.4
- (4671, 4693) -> -0.10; 11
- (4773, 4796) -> -0.11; 11.8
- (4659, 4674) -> -0.13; 11.2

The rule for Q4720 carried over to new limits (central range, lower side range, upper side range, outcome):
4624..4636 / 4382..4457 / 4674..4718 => -1.12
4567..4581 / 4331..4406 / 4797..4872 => -2.32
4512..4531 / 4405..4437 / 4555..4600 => -3.97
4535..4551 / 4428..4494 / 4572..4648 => -2.36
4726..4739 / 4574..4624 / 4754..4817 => -0.49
